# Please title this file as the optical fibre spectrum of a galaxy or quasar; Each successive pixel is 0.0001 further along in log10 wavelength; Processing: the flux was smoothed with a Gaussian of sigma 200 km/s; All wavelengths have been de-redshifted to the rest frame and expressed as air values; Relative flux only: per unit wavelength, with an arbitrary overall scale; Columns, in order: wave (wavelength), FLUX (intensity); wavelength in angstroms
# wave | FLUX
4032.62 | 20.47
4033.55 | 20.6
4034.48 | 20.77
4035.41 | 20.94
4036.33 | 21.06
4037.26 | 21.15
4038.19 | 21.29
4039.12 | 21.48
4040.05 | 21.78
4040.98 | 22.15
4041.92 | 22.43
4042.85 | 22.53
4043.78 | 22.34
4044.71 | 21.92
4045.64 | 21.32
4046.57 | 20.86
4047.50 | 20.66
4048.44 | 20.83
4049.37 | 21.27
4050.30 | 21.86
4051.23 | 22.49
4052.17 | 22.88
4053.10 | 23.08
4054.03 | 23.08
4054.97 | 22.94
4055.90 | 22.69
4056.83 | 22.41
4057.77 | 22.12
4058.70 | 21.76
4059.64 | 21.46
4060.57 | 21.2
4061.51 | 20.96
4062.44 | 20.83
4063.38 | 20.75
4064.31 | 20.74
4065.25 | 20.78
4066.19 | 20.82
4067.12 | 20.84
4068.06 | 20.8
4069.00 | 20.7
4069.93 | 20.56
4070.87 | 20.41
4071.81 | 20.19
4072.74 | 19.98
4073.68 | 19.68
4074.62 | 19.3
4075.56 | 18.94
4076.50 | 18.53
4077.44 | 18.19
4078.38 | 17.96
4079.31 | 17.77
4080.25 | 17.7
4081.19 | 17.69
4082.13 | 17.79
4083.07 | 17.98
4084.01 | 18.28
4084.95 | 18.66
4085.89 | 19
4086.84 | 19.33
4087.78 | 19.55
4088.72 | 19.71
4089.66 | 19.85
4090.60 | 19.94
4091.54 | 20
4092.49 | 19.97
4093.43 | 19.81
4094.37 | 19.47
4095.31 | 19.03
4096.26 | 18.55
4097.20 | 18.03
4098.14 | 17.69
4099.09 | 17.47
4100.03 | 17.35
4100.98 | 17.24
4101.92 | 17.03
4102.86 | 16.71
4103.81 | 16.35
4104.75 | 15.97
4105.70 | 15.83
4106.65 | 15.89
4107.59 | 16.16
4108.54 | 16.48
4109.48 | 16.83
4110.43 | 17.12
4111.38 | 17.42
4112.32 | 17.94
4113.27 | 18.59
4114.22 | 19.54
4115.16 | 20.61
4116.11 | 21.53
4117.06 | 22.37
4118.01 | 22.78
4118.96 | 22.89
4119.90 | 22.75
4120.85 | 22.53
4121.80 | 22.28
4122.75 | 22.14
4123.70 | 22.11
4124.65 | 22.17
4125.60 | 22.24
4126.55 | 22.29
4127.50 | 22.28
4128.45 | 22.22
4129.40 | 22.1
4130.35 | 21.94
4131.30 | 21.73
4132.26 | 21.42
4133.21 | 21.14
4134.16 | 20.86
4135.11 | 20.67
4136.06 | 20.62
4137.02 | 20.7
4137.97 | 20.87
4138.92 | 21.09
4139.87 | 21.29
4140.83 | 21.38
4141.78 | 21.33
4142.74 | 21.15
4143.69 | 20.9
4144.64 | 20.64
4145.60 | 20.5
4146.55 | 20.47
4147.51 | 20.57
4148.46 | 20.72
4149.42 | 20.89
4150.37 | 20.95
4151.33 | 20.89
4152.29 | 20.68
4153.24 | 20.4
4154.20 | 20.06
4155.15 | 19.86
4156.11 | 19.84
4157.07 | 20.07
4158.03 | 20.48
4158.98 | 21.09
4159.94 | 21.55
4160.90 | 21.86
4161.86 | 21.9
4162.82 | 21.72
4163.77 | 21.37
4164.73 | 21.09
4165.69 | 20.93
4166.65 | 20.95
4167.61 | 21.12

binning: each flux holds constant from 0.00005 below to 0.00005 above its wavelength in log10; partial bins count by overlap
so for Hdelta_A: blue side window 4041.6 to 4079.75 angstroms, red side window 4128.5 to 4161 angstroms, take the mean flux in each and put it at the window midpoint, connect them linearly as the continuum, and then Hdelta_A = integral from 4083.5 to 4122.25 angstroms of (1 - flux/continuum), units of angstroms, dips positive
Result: 3.8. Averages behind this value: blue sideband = 21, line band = 18.9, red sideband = 20.9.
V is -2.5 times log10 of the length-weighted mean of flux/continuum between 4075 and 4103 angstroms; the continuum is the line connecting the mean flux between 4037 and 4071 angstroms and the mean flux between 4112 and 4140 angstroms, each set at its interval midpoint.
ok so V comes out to 0.16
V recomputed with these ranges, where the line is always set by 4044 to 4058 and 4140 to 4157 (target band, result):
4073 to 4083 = 0.18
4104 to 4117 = 0.19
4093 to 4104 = 0.19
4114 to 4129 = -0.05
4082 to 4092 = 0.13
